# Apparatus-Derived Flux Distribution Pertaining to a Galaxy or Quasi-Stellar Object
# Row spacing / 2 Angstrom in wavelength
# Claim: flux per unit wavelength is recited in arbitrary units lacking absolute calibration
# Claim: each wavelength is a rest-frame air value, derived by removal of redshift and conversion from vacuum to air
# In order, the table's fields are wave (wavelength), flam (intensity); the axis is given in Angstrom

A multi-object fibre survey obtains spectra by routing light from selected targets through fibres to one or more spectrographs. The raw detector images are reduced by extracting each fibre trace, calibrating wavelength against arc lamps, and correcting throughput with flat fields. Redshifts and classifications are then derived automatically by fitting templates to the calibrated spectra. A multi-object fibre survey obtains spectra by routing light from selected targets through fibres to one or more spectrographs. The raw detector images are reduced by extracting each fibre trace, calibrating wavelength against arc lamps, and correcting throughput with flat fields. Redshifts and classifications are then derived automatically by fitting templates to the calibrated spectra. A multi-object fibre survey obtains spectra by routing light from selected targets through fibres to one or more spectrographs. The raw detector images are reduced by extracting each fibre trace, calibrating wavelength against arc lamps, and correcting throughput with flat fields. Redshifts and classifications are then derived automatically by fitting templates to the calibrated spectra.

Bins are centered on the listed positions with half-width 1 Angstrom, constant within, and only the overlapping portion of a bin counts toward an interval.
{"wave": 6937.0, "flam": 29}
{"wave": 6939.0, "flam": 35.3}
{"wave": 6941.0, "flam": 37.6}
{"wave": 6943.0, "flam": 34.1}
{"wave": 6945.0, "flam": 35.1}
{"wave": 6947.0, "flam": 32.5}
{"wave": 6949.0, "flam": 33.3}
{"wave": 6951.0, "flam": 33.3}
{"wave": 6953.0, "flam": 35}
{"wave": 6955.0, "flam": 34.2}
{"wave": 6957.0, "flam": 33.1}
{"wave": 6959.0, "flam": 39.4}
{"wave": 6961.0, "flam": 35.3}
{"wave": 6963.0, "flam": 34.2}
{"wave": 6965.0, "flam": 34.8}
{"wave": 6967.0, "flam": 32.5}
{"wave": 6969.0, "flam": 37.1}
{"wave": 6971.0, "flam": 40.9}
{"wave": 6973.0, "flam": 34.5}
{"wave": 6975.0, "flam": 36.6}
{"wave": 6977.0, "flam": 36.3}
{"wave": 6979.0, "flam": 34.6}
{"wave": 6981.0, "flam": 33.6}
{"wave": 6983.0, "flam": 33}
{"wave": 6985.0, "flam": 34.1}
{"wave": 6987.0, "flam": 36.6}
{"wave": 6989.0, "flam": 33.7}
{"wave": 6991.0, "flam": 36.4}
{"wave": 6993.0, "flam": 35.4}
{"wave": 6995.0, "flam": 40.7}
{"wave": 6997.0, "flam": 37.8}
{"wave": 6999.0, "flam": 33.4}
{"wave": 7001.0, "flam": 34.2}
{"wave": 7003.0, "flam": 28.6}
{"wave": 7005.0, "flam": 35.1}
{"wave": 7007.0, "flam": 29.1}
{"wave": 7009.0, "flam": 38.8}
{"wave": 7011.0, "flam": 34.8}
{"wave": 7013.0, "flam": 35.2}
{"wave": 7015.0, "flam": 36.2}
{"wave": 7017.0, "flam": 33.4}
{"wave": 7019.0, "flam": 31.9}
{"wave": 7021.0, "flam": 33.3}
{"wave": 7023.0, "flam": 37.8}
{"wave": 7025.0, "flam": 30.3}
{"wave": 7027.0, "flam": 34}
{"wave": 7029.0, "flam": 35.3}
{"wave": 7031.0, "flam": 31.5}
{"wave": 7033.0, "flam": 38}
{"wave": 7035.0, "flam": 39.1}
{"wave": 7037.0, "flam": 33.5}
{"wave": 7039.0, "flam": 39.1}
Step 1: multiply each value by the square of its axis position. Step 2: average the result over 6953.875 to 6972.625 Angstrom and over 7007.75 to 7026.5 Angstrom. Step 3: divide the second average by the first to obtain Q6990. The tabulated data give 0.98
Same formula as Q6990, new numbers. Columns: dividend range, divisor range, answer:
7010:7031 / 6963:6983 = 0.97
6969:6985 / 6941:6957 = 1.05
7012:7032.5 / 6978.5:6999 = 0.97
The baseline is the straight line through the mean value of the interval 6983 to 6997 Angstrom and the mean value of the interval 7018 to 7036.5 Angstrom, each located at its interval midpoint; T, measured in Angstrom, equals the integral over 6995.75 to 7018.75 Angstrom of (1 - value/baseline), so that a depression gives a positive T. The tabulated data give 0.7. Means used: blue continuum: 36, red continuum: 34.5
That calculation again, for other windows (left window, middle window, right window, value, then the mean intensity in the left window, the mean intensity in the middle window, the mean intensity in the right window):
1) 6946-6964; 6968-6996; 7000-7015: -1.5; 34.5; 36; 33.9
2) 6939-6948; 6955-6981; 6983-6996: -0.1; 34.9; 35.6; 35.9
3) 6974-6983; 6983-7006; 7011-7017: 0.1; 35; 35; 35.2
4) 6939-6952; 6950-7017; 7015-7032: -2.1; 34.4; 35.1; 33.6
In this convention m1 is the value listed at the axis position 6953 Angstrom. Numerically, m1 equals 35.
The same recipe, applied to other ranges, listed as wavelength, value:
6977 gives 36.3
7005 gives 35.1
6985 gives 34.1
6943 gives 34.1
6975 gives 36.6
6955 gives 34.2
